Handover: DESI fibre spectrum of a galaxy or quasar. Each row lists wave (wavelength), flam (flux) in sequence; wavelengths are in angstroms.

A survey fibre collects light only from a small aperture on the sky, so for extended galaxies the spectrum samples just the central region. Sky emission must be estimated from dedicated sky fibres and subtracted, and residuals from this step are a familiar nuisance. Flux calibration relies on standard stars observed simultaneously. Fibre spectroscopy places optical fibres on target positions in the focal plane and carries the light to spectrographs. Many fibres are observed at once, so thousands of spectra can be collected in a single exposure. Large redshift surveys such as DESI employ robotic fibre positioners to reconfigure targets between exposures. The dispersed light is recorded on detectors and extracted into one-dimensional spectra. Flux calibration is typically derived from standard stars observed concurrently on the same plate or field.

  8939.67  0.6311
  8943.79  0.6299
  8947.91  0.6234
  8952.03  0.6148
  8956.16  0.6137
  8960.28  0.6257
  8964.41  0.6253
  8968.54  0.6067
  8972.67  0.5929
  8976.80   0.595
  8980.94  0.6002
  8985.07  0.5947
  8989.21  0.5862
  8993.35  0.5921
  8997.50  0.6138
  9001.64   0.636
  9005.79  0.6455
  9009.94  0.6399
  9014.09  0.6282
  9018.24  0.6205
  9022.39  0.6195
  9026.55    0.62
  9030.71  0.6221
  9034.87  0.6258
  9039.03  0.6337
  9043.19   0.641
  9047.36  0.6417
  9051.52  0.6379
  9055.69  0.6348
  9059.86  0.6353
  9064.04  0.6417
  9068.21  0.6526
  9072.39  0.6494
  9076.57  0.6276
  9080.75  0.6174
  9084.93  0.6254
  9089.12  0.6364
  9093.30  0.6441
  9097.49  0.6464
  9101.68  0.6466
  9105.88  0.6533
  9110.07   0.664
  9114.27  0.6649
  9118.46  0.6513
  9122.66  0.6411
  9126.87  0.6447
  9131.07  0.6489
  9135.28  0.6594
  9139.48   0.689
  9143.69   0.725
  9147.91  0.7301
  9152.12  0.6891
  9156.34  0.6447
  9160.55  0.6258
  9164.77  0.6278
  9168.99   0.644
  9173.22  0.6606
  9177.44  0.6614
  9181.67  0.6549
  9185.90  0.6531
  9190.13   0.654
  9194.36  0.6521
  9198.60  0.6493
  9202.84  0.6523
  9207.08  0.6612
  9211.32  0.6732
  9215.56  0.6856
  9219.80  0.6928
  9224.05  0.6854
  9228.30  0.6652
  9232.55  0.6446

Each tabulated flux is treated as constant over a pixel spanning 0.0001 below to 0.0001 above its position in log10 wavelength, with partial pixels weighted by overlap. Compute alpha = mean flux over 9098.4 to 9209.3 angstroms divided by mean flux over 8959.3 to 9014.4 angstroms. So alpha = 1.1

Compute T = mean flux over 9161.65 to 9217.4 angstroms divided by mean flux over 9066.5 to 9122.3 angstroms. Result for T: 1.02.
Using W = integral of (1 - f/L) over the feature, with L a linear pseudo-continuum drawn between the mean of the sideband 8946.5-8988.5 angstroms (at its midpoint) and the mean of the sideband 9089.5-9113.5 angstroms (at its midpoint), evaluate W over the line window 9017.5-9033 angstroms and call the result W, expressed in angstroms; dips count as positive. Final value 0.1 angstroms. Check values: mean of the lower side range 0.608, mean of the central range 0.62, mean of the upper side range 0.651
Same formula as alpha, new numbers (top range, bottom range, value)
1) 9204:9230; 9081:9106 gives 1.06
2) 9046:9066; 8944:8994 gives 1.05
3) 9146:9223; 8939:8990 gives 1.08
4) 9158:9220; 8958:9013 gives 1.07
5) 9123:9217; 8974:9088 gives 1.06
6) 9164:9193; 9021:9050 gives 1.04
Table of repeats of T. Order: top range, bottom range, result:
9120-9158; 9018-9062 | 1.07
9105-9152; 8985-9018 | 1.09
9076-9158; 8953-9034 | 1.07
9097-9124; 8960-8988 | 1.08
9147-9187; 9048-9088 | 1.03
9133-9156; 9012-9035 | 1.11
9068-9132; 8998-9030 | 1.02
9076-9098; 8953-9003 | 1.04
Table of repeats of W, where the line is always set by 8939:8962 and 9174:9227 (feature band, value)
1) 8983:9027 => 1.0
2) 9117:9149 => -0.9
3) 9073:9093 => 0.5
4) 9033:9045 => 0.1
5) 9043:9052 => 0.0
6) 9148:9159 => -0.3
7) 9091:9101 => 0.0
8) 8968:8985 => 0.8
